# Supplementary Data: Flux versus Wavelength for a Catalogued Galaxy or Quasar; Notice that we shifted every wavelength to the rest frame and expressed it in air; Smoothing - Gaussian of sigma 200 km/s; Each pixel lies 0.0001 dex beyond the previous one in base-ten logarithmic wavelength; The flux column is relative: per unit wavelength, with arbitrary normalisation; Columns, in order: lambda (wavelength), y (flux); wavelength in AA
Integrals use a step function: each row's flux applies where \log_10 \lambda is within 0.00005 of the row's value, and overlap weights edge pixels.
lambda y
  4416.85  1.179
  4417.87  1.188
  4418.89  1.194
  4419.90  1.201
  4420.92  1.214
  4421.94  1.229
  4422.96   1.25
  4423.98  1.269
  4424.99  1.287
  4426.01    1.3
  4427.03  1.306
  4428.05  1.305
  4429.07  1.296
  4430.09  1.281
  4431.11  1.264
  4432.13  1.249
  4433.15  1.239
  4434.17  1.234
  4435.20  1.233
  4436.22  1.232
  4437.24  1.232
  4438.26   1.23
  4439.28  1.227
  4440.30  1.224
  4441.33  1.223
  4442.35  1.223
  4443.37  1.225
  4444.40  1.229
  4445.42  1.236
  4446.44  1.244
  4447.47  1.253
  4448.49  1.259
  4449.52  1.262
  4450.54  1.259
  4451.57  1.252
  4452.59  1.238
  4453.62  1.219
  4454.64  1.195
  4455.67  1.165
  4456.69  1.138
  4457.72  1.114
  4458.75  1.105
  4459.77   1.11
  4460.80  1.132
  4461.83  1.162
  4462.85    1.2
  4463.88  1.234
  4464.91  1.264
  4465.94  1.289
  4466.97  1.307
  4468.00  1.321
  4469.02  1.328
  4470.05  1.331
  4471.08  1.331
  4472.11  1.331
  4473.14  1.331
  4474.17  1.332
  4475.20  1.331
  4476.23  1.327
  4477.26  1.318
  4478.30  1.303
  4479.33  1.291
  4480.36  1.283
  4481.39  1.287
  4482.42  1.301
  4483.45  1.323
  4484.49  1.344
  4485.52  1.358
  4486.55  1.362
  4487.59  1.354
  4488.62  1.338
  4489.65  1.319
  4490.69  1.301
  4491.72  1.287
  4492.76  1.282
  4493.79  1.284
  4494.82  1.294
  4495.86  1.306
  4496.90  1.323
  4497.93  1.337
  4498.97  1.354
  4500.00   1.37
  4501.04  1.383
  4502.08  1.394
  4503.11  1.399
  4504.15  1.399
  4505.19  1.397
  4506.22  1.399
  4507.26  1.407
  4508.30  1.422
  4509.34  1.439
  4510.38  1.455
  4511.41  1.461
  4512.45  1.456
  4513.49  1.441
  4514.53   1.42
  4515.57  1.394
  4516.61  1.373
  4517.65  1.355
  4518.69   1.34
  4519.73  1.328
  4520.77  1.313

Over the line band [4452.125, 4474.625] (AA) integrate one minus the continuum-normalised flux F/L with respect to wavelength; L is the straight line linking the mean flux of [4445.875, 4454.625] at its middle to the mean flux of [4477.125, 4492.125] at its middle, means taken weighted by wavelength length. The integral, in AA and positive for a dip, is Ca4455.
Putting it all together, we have 0.68 AA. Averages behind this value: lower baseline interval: 1.25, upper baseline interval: 1.32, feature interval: 1.24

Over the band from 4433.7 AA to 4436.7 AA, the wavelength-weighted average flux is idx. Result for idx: 1.23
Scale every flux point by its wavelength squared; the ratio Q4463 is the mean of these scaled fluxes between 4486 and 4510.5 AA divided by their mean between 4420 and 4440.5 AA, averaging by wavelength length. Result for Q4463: 1.1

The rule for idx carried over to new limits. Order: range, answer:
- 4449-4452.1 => 1.26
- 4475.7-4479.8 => 1.31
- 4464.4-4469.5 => 1.3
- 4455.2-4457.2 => 1.15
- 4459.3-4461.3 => 1.12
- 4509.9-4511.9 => 1.46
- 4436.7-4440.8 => 1.23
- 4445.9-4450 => 1.25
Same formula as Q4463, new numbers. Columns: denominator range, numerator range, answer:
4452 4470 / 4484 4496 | 1.10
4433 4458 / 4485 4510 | 1.13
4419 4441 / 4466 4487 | 1.08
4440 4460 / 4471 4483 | 1.10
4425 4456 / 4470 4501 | 1.08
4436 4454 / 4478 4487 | 1.08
